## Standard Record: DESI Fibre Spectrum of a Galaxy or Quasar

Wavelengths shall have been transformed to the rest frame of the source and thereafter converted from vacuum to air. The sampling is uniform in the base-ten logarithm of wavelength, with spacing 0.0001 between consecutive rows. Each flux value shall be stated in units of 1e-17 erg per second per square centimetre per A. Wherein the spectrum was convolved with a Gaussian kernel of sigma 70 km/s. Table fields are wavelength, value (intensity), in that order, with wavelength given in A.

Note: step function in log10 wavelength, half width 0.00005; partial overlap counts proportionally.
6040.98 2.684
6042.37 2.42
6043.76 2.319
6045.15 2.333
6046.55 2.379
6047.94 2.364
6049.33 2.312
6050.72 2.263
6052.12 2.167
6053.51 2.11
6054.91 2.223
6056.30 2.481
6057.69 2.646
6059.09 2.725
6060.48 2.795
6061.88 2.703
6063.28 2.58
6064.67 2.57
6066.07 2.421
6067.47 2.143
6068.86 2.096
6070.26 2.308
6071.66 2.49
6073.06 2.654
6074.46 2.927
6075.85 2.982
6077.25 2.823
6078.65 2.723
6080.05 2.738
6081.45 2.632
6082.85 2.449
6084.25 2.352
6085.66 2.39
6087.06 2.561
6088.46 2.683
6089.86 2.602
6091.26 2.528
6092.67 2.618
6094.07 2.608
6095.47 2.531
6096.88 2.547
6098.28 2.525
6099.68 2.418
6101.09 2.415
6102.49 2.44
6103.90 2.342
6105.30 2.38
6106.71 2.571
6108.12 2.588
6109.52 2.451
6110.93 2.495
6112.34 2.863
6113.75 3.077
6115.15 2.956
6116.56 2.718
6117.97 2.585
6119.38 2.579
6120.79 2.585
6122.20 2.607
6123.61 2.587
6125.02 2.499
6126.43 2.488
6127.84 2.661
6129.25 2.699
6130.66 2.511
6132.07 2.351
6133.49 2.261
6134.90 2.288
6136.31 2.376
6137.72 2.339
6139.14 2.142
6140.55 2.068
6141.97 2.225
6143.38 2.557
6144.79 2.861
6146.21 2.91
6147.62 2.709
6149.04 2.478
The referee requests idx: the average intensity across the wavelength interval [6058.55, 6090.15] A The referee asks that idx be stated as 2.58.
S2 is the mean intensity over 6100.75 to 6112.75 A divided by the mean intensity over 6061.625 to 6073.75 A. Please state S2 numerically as 1.0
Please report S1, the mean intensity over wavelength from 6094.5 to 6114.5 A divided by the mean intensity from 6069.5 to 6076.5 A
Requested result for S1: 0.96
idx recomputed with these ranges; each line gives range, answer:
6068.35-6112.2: 2.55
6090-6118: 2.58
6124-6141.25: 2.39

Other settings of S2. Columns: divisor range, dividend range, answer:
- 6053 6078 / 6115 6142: 0.97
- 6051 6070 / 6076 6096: 1.07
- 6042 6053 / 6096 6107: 1.06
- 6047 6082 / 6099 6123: 1.03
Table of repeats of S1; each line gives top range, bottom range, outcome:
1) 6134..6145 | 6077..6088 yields 0.91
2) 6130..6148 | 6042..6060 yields 1.02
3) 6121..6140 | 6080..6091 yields 0.96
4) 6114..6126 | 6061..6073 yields 1.09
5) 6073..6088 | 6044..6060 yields 1.12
